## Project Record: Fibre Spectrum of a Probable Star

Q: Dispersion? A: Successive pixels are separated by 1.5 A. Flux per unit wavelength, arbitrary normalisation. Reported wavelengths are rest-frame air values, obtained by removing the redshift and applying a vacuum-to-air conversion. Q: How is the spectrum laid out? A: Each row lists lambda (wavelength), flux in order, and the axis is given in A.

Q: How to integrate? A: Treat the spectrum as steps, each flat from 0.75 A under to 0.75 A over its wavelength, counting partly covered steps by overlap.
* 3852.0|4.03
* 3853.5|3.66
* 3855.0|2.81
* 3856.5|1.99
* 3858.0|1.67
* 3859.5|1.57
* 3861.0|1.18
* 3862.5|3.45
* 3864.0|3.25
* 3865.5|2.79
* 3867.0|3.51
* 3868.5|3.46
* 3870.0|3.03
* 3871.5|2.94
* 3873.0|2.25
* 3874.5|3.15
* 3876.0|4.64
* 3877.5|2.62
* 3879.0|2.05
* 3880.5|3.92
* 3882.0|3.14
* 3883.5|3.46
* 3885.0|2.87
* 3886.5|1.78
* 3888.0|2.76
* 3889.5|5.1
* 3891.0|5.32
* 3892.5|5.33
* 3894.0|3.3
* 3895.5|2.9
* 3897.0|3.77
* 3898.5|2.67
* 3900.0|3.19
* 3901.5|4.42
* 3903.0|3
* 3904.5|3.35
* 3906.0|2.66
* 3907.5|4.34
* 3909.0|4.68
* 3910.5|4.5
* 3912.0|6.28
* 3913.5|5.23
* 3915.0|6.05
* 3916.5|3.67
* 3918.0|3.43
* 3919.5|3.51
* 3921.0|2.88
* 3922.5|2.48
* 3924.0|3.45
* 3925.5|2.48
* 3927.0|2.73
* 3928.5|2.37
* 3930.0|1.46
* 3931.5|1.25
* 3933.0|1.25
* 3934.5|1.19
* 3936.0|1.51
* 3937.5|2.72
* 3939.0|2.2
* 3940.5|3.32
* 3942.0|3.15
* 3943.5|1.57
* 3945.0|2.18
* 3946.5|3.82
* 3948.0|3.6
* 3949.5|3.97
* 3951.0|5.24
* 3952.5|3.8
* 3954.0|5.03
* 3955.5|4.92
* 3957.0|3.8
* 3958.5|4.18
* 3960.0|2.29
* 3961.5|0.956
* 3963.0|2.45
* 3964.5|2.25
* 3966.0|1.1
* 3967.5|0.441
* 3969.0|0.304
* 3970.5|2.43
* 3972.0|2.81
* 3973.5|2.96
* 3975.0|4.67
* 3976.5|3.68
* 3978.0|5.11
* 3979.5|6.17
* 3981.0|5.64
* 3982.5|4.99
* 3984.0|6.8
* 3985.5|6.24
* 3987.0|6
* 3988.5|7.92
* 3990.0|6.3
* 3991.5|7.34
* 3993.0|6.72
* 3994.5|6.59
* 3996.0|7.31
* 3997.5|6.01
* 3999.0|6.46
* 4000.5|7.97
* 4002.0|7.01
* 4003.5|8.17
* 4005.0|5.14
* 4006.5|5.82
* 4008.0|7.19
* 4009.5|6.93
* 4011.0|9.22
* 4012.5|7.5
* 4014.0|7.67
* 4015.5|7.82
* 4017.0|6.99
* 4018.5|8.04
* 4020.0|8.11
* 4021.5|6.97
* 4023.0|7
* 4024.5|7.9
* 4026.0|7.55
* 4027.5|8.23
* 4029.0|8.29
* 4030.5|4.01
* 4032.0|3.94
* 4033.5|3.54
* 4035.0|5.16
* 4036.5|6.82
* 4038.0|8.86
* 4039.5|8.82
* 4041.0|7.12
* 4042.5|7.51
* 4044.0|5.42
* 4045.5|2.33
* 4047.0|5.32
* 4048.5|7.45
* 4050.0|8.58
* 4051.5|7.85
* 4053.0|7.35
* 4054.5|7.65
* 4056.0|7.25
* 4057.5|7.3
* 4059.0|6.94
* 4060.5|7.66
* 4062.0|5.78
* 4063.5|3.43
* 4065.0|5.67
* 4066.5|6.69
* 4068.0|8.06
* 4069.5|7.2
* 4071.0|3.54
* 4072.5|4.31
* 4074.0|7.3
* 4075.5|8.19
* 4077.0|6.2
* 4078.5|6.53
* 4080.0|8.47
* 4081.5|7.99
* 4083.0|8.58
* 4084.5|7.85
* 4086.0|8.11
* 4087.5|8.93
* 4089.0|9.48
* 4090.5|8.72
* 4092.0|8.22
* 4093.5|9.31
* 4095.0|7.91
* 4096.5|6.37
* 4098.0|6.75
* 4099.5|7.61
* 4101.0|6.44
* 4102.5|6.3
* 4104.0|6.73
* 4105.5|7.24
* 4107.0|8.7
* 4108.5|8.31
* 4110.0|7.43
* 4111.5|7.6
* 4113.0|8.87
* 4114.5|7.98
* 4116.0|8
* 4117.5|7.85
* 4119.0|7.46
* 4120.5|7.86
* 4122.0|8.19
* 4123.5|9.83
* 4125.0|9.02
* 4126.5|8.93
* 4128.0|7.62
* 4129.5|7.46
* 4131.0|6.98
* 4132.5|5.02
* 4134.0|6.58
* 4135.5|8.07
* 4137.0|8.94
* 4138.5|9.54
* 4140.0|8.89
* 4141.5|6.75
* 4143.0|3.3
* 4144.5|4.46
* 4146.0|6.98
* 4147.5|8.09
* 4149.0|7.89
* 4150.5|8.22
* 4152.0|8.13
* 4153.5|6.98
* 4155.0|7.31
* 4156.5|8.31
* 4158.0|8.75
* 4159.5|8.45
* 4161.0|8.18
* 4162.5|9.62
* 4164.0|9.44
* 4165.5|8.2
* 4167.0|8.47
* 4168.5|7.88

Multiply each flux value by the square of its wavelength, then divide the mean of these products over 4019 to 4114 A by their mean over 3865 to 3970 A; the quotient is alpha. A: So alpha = 2.42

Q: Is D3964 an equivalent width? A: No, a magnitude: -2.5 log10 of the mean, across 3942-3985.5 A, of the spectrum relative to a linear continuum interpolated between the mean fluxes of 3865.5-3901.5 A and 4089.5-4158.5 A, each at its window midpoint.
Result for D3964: 0.34 mag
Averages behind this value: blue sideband 3.37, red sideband 7.65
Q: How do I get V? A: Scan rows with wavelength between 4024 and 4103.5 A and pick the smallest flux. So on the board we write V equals 2.33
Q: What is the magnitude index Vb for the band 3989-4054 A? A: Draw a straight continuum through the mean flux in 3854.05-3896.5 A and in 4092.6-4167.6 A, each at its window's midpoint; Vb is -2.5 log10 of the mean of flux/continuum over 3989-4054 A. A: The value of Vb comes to -0.20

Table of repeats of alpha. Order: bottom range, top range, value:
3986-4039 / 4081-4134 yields 1.19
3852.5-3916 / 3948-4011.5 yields 1.52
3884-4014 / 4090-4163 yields 2.01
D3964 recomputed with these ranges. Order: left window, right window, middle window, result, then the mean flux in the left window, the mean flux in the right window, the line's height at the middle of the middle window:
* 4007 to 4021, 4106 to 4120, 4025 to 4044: 0.17 mag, 7.67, 8.01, 7.74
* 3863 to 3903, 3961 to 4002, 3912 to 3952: 0.32 mag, 3.36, 4.79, 4.07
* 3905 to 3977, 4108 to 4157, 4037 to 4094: -0.18 mag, 3.07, 7.66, 6.05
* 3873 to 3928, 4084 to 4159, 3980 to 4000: -0.22 mag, 3.62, 7.73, 5.28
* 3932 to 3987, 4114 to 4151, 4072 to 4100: -0.20 mag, 3.33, 7.59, 6.44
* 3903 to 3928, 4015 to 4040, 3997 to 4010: -0.08 mag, 3.82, 6.92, 6.25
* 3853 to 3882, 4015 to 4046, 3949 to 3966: 0.40 mag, 2.84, 6.71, 4.98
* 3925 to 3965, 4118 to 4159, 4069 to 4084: -0.13 mag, 2.81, 7.62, 6.08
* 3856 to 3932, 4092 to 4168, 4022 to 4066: -0.08 mag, 3.29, 7.75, 6.13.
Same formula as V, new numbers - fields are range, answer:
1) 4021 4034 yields 3.54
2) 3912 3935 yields 1.19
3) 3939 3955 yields 1.57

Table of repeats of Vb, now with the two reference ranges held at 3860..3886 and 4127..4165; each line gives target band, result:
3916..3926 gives 0.22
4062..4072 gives 0.10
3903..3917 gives -0.22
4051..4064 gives -0.12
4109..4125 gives -0.15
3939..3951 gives 0.32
